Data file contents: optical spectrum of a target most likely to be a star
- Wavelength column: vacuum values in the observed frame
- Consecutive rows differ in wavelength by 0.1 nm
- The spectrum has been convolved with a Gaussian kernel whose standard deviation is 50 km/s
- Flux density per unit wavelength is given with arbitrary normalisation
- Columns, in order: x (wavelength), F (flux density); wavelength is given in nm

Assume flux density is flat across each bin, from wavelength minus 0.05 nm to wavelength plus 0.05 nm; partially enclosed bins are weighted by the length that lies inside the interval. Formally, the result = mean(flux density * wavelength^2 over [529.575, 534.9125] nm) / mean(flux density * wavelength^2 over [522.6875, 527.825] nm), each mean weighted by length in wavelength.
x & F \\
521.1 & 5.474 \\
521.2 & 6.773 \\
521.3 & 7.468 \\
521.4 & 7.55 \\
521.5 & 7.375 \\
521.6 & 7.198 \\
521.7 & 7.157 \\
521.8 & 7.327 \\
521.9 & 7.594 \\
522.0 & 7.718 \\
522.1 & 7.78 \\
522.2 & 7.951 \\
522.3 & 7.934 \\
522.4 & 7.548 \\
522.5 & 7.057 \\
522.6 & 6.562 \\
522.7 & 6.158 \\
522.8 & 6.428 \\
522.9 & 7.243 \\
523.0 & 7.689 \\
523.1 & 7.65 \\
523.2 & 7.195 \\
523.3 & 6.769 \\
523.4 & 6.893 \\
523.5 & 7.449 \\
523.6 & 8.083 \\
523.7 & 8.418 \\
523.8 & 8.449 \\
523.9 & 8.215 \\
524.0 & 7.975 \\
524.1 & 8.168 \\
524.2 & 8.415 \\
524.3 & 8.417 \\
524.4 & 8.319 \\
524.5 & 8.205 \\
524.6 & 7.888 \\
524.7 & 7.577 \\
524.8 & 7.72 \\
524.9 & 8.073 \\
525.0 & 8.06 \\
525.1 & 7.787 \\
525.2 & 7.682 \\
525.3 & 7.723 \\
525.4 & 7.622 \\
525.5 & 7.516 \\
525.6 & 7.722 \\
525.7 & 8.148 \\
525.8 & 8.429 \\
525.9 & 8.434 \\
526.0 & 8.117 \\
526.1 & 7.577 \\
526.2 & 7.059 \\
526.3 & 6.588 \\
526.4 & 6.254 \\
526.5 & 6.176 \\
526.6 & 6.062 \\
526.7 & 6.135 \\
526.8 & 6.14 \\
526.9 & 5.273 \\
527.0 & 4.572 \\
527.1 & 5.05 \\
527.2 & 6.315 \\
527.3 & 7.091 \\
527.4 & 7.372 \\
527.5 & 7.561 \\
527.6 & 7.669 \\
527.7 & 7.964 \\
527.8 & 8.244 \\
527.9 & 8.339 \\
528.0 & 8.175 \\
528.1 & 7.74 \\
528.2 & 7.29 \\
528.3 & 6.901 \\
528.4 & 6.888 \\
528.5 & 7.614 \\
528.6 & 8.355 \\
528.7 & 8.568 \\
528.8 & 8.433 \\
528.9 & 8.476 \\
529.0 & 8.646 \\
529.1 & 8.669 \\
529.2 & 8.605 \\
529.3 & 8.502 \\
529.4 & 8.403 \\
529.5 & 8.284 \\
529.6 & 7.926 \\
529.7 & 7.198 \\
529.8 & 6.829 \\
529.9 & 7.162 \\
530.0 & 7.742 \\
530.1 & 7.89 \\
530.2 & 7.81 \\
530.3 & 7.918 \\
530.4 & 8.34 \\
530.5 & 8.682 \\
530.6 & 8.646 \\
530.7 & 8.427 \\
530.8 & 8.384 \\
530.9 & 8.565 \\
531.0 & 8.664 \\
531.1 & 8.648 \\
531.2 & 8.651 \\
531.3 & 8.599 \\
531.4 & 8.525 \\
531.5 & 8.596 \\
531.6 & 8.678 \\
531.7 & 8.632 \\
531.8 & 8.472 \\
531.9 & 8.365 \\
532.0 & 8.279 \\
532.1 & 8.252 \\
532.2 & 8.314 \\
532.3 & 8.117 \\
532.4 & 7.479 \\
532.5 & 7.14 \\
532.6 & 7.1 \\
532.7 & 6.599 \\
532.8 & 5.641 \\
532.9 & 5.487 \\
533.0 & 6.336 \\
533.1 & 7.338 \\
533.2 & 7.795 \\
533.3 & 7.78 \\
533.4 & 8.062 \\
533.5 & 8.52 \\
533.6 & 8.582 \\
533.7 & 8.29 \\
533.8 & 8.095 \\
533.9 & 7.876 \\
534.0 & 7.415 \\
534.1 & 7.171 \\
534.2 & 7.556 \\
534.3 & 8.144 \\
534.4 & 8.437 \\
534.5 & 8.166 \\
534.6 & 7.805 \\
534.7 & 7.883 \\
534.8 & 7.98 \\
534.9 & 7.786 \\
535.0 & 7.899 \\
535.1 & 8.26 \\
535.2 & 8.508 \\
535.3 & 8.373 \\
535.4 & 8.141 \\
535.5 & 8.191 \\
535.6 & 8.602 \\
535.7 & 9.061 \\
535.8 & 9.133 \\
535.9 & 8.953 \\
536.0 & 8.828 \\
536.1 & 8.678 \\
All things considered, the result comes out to 1.10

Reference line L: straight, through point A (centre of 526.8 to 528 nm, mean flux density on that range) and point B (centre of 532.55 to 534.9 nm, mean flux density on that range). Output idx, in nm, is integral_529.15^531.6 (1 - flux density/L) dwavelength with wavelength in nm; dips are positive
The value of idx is -0.34 nm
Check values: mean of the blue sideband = 6.88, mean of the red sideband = 7.57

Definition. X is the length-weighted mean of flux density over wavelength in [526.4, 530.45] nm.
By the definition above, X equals 7.44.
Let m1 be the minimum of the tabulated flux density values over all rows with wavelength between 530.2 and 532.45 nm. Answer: 7.479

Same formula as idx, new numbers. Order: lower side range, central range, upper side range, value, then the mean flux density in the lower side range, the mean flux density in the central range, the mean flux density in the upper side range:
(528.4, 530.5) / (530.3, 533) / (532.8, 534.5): -0.06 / 8.05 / 8.02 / 7.63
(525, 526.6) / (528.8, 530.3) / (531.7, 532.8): -0.07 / 7.49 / 8.02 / 7.75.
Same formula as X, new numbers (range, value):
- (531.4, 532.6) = 8.18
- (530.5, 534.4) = 7.94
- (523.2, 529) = 7.52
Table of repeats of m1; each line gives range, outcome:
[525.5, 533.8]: 4.572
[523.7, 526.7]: 6.062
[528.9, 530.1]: 6.829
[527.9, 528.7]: 6.888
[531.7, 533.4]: 5.487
